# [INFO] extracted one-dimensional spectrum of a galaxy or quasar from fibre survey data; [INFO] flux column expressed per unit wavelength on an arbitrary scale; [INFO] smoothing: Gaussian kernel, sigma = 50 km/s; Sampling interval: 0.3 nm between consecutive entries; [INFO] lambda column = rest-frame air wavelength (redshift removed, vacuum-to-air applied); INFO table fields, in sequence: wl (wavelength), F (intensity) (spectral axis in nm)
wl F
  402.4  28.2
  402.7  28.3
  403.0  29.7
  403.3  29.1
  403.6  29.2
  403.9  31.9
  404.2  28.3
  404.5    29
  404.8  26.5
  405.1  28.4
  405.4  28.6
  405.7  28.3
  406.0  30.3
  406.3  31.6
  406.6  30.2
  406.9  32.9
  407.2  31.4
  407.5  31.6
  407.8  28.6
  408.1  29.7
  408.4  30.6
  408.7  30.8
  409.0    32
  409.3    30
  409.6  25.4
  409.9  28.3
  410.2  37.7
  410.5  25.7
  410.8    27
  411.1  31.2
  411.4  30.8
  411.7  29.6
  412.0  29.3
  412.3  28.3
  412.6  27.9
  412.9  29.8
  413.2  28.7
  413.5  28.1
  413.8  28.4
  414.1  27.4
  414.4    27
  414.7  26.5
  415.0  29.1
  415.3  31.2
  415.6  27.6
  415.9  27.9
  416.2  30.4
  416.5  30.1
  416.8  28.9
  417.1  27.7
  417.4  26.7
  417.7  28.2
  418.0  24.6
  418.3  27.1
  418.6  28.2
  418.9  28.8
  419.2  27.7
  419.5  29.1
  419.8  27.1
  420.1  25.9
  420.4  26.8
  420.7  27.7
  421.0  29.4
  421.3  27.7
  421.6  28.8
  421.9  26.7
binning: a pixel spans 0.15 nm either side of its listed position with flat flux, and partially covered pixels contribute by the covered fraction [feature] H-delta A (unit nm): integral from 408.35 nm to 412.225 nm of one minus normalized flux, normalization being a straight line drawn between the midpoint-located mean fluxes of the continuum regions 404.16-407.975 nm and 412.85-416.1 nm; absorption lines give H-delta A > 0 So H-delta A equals -0.11 nm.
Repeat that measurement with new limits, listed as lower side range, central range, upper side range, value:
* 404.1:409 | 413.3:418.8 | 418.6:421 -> 0.05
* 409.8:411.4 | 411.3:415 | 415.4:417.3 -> 0.13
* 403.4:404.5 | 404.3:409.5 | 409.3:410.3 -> -0.02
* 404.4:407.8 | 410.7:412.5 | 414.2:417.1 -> -0.01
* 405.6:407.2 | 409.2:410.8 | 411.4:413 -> 0.03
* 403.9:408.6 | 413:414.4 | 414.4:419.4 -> 0.03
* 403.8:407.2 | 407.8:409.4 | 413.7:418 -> -0.07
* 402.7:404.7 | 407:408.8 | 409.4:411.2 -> -0.08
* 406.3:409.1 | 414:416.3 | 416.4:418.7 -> 0.00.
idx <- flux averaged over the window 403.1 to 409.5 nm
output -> 29.9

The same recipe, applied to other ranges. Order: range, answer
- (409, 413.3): 29.4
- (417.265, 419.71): 27.5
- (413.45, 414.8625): 27.5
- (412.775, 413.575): 28.9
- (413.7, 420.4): 28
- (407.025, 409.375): 30.6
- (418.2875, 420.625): 27.6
